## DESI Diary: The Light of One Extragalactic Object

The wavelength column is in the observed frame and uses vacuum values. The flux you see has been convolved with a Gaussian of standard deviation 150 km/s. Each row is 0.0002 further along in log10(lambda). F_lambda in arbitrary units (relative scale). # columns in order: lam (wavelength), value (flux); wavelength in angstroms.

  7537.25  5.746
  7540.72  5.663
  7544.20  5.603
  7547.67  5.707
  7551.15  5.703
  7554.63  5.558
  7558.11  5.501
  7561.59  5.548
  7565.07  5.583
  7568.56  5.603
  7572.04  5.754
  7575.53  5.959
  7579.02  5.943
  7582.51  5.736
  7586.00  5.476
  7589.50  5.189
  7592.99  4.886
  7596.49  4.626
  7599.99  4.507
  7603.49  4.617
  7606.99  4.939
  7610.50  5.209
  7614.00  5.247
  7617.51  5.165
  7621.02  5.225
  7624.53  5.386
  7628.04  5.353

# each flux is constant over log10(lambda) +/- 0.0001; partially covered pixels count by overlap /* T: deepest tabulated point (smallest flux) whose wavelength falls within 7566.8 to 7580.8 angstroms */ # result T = 5.603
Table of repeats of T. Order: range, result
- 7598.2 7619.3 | 4.507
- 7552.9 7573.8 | 5.501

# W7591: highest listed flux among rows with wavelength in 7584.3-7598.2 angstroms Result 5.476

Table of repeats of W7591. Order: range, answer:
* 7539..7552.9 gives 5.707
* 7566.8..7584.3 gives 5.959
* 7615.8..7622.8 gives 5.225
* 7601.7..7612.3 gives 5.209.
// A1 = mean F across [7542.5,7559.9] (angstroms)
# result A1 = 5.61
